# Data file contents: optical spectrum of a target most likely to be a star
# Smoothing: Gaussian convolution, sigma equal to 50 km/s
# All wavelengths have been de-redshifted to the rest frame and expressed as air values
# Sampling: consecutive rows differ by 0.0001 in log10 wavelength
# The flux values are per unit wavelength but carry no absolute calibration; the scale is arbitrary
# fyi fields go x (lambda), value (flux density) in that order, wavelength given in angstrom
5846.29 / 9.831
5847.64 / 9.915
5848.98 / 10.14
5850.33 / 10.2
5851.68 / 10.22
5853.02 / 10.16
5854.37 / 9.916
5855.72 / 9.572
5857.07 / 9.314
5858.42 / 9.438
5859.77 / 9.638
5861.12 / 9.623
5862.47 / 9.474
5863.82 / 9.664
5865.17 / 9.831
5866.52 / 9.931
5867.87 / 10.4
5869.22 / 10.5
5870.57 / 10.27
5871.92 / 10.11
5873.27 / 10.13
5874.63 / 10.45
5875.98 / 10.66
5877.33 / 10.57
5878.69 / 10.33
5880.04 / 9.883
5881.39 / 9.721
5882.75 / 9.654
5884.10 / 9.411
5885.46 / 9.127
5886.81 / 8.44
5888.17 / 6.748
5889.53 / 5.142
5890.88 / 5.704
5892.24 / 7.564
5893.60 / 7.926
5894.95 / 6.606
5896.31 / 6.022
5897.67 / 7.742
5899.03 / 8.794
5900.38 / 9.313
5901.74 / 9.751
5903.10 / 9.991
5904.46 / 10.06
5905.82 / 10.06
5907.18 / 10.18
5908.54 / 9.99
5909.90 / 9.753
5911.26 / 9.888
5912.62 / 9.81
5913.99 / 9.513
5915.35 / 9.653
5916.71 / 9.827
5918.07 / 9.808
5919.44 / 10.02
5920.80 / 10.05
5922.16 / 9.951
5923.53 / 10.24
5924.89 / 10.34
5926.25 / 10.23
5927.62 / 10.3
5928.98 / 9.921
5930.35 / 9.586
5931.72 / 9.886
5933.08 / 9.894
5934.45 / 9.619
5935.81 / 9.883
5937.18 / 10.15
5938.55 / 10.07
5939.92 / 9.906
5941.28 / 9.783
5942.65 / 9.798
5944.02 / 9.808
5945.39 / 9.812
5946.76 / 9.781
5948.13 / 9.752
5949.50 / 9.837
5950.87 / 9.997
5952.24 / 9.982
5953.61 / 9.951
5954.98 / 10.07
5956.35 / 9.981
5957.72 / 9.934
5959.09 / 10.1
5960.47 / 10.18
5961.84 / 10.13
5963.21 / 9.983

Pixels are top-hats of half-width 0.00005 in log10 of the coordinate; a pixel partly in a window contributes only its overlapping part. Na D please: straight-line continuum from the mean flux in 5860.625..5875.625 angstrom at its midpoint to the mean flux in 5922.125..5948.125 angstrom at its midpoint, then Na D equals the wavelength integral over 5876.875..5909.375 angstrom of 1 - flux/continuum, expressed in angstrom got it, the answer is 4.3 angstrom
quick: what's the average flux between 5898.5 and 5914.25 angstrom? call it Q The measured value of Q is 9.77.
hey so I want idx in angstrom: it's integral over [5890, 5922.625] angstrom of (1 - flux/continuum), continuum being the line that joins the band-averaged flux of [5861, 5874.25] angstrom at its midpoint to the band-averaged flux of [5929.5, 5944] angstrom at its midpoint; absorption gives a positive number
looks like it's 2.9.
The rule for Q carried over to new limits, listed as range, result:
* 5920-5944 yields 9.97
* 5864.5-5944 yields 9.47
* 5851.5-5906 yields 9.2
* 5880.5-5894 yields 7.97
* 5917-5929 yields 10.1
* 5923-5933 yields 10.1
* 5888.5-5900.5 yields 7.09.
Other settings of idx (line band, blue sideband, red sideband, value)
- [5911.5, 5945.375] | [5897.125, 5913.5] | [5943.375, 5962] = -0.47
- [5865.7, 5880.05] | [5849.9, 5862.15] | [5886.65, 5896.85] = -3.48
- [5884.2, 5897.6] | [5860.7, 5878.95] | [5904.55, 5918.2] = 3.80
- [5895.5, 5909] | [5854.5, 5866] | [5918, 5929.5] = 1.07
